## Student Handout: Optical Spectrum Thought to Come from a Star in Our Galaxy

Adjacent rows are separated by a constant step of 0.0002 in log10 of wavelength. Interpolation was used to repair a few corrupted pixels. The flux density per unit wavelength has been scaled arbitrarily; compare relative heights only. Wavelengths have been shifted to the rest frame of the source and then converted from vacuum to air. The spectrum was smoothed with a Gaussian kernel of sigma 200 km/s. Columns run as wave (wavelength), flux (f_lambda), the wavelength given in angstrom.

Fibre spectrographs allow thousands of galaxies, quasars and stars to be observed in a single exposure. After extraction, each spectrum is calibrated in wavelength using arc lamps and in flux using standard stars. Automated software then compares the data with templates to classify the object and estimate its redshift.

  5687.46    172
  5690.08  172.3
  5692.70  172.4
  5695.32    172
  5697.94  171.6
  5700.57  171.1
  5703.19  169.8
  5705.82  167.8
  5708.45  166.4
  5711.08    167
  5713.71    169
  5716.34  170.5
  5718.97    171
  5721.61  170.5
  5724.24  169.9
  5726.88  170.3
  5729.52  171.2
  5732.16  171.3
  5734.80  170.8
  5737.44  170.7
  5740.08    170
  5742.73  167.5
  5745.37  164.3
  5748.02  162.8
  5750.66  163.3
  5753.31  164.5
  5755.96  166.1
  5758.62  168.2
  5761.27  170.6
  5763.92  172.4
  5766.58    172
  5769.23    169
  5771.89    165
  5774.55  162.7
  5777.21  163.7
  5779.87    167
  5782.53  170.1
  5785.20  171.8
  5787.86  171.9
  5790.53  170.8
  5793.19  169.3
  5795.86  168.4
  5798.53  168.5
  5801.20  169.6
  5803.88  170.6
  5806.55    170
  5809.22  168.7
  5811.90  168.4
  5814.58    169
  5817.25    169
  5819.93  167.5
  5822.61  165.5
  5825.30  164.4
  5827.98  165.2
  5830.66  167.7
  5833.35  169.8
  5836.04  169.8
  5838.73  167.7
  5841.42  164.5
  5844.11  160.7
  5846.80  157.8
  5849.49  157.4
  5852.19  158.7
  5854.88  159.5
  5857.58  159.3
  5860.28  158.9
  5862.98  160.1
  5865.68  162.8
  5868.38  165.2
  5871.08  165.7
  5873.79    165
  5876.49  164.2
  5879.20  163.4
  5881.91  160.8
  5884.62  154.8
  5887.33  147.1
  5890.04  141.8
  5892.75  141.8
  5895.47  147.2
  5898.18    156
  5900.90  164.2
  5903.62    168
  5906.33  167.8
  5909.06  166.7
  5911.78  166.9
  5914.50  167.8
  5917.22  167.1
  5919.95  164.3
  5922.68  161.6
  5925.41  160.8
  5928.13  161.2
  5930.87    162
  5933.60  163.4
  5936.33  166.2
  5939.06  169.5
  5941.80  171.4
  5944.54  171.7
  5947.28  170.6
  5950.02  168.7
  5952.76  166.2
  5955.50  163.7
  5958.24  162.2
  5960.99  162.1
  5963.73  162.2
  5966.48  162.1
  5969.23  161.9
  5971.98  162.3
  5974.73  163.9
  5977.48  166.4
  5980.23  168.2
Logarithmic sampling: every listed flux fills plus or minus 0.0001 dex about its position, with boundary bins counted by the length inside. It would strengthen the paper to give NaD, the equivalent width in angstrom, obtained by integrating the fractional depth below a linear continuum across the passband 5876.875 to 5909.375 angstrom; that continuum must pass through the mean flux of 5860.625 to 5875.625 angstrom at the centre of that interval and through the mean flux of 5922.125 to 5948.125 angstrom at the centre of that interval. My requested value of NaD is 1.6 angstrom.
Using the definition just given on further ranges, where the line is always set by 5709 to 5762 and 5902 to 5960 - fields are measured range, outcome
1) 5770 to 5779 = 0.2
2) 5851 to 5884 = 1.0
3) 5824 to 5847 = 0.2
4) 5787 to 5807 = -0.3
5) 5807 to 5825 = 0.0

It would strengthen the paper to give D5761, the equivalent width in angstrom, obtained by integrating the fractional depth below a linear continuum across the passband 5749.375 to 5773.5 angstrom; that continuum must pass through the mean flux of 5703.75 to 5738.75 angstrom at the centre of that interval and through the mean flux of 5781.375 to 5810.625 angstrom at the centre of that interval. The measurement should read 0.3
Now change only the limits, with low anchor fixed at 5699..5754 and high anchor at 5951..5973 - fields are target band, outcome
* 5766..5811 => -0.4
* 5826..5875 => 0.7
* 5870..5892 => 1.0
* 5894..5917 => 0.2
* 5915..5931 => 0.1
